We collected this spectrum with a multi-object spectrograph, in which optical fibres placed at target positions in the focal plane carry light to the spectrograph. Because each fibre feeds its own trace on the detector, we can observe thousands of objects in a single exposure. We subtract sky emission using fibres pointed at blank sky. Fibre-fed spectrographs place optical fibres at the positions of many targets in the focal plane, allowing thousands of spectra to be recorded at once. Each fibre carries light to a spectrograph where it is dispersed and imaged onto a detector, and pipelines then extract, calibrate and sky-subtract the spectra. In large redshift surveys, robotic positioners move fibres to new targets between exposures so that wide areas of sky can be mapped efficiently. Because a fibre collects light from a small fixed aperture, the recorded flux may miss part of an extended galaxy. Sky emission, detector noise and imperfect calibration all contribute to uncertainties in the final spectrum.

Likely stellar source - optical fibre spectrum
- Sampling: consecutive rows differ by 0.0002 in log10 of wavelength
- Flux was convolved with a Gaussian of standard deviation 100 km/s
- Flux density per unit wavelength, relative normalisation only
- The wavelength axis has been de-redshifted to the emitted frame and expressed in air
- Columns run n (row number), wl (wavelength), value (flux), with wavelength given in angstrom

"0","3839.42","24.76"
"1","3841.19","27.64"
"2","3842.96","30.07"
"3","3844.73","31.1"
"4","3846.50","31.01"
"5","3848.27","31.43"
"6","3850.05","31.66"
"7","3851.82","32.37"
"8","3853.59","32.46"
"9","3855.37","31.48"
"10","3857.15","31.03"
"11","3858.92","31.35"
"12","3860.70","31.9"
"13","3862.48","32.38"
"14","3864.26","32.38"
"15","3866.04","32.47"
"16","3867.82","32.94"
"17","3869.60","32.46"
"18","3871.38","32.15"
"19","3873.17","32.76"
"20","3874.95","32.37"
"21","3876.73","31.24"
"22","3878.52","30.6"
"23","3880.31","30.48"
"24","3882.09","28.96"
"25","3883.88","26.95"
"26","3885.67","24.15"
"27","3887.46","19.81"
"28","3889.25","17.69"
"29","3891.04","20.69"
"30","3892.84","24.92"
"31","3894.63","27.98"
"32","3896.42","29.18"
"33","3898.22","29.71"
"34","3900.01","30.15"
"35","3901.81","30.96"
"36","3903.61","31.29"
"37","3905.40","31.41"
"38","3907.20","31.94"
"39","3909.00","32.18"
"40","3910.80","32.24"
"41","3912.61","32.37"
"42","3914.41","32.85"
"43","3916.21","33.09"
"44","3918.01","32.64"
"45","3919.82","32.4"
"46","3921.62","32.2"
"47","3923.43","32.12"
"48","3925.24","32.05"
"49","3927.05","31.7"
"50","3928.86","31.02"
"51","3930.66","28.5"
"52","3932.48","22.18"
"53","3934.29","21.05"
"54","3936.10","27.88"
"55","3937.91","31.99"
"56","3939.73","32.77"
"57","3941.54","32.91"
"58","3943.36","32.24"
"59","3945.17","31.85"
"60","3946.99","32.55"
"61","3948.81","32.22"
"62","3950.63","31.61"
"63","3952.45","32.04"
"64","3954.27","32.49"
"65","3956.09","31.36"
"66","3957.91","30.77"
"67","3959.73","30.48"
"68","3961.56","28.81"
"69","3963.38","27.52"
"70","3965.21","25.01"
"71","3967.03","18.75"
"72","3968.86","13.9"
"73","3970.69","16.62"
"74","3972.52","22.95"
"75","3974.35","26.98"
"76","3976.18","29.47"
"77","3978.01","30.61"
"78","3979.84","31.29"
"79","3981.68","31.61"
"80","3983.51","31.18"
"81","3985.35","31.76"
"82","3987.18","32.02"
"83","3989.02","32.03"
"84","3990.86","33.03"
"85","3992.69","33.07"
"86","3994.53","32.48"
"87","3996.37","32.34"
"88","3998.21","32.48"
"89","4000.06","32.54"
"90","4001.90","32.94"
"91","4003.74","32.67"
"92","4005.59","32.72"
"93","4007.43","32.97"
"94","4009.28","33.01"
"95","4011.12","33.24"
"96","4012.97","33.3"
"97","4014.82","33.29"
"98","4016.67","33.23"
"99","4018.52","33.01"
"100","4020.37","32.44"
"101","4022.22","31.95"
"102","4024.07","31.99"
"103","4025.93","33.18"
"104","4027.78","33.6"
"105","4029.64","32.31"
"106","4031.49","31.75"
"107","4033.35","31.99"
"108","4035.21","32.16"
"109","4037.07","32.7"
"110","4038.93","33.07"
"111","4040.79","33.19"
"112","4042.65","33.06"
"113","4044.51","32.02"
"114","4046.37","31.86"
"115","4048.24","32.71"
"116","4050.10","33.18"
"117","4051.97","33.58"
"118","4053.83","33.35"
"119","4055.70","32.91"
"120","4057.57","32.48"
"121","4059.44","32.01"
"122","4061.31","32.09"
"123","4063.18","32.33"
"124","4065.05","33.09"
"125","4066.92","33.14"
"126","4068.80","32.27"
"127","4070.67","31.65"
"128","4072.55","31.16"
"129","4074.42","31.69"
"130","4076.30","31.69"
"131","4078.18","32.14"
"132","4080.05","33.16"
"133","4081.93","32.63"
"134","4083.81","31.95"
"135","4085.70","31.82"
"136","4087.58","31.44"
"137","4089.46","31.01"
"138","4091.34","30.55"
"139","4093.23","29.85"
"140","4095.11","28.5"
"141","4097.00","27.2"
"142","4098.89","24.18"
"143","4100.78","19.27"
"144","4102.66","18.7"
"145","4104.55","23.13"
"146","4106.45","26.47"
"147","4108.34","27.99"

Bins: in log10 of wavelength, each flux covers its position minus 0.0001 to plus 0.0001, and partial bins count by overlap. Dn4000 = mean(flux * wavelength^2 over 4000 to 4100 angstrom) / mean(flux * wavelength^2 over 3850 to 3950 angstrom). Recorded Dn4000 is 1.14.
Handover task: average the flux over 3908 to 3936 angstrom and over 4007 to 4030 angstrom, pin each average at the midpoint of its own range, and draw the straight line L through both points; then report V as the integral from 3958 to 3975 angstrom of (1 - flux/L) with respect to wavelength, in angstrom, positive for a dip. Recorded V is 4.2 angstrom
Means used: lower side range 30.5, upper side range 32.9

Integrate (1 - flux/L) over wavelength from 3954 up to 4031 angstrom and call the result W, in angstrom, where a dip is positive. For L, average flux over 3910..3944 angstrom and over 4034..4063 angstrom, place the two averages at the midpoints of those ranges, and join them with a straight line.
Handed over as 3.3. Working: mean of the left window 30.7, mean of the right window 32.7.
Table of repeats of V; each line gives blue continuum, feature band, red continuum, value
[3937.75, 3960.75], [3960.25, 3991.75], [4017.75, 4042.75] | 4.7 angstrom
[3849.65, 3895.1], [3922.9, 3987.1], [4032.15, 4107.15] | 2.5 angstrom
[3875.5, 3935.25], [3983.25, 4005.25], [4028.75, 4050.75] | -0.8 angstrom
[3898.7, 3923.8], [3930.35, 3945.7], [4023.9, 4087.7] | 1.5 angstrom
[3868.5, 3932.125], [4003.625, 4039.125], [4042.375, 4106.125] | -2.8 angstrom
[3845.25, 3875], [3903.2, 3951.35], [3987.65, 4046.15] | 1.8 angstrom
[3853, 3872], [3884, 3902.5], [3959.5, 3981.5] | 2.8 angstrom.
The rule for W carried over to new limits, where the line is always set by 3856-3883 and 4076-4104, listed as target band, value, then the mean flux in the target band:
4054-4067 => -1.5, 32.6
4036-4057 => -2.5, 32.9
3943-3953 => -0.5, 32.1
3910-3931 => -0.7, 32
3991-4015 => -2.3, 32.8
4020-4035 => -1.4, 32.4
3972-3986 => 0.3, 29.6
